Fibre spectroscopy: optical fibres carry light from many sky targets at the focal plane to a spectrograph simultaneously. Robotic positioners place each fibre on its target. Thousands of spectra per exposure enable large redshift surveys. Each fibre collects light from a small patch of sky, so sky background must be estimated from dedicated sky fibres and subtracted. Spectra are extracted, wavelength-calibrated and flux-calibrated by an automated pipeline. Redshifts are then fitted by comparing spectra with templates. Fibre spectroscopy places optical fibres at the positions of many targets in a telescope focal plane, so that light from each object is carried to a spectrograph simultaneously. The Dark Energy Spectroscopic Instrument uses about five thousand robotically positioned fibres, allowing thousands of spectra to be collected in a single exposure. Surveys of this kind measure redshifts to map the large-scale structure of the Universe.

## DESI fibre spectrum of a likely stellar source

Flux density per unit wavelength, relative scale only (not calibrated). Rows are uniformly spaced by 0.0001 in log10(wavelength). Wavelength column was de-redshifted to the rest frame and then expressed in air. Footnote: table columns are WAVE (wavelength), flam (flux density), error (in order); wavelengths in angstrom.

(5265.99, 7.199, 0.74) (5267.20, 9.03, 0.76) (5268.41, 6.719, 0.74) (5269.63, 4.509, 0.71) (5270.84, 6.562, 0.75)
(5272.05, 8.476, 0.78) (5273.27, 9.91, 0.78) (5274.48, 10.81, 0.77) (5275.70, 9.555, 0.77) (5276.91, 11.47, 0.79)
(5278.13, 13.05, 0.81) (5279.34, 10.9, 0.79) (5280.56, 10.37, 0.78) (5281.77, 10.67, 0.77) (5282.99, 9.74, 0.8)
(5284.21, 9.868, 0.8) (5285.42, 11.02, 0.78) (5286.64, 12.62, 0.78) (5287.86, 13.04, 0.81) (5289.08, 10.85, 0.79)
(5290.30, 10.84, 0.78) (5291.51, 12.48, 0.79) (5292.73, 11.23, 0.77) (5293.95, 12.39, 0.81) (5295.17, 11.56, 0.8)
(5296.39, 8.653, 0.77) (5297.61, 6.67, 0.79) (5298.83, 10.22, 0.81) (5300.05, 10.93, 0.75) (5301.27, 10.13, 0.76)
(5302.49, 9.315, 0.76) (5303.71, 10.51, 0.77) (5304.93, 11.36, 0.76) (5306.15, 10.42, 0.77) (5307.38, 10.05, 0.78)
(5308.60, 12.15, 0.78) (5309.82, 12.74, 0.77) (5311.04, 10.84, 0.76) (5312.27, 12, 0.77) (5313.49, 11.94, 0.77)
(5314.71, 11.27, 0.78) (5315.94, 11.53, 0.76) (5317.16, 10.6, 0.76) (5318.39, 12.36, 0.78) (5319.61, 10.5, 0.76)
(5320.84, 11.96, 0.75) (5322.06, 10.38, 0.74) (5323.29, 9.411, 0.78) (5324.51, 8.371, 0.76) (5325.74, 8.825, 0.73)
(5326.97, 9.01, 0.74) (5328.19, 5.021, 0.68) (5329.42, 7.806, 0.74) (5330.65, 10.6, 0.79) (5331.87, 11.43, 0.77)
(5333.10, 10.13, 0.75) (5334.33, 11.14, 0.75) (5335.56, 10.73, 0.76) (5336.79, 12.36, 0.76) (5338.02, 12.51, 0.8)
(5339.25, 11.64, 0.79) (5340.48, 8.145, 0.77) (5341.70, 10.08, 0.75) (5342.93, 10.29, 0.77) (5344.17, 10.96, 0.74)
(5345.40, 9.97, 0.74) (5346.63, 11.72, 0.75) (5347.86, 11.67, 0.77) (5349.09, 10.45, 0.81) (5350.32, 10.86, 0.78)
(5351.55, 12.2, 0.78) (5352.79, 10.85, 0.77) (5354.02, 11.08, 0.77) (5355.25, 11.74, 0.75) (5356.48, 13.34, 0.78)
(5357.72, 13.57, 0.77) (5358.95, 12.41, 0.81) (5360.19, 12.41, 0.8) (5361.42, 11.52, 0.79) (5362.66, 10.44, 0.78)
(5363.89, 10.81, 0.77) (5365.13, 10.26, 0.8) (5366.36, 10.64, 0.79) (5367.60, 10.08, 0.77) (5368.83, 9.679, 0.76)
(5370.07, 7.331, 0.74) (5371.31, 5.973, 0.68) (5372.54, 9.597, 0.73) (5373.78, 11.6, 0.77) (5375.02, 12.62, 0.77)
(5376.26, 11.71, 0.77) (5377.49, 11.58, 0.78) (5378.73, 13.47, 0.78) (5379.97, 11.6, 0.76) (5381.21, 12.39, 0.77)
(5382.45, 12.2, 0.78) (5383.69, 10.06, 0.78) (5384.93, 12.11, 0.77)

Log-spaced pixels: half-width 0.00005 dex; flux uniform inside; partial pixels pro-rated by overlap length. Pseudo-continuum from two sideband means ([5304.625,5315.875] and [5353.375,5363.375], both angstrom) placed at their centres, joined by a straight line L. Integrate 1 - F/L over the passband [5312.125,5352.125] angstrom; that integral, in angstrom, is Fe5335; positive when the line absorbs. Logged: 4.0 angstrom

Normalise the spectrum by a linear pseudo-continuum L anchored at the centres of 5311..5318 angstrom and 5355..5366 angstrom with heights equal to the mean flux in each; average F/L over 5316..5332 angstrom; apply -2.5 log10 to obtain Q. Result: 0.18 mag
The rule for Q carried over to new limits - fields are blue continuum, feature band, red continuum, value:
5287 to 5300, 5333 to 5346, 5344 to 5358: 0.06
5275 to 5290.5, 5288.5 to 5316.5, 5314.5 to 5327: -0.01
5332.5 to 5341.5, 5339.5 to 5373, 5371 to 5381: 0.04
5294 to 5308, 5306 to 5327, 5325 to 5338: -0.09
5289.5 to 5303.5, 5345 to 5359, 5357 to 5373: -0.12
